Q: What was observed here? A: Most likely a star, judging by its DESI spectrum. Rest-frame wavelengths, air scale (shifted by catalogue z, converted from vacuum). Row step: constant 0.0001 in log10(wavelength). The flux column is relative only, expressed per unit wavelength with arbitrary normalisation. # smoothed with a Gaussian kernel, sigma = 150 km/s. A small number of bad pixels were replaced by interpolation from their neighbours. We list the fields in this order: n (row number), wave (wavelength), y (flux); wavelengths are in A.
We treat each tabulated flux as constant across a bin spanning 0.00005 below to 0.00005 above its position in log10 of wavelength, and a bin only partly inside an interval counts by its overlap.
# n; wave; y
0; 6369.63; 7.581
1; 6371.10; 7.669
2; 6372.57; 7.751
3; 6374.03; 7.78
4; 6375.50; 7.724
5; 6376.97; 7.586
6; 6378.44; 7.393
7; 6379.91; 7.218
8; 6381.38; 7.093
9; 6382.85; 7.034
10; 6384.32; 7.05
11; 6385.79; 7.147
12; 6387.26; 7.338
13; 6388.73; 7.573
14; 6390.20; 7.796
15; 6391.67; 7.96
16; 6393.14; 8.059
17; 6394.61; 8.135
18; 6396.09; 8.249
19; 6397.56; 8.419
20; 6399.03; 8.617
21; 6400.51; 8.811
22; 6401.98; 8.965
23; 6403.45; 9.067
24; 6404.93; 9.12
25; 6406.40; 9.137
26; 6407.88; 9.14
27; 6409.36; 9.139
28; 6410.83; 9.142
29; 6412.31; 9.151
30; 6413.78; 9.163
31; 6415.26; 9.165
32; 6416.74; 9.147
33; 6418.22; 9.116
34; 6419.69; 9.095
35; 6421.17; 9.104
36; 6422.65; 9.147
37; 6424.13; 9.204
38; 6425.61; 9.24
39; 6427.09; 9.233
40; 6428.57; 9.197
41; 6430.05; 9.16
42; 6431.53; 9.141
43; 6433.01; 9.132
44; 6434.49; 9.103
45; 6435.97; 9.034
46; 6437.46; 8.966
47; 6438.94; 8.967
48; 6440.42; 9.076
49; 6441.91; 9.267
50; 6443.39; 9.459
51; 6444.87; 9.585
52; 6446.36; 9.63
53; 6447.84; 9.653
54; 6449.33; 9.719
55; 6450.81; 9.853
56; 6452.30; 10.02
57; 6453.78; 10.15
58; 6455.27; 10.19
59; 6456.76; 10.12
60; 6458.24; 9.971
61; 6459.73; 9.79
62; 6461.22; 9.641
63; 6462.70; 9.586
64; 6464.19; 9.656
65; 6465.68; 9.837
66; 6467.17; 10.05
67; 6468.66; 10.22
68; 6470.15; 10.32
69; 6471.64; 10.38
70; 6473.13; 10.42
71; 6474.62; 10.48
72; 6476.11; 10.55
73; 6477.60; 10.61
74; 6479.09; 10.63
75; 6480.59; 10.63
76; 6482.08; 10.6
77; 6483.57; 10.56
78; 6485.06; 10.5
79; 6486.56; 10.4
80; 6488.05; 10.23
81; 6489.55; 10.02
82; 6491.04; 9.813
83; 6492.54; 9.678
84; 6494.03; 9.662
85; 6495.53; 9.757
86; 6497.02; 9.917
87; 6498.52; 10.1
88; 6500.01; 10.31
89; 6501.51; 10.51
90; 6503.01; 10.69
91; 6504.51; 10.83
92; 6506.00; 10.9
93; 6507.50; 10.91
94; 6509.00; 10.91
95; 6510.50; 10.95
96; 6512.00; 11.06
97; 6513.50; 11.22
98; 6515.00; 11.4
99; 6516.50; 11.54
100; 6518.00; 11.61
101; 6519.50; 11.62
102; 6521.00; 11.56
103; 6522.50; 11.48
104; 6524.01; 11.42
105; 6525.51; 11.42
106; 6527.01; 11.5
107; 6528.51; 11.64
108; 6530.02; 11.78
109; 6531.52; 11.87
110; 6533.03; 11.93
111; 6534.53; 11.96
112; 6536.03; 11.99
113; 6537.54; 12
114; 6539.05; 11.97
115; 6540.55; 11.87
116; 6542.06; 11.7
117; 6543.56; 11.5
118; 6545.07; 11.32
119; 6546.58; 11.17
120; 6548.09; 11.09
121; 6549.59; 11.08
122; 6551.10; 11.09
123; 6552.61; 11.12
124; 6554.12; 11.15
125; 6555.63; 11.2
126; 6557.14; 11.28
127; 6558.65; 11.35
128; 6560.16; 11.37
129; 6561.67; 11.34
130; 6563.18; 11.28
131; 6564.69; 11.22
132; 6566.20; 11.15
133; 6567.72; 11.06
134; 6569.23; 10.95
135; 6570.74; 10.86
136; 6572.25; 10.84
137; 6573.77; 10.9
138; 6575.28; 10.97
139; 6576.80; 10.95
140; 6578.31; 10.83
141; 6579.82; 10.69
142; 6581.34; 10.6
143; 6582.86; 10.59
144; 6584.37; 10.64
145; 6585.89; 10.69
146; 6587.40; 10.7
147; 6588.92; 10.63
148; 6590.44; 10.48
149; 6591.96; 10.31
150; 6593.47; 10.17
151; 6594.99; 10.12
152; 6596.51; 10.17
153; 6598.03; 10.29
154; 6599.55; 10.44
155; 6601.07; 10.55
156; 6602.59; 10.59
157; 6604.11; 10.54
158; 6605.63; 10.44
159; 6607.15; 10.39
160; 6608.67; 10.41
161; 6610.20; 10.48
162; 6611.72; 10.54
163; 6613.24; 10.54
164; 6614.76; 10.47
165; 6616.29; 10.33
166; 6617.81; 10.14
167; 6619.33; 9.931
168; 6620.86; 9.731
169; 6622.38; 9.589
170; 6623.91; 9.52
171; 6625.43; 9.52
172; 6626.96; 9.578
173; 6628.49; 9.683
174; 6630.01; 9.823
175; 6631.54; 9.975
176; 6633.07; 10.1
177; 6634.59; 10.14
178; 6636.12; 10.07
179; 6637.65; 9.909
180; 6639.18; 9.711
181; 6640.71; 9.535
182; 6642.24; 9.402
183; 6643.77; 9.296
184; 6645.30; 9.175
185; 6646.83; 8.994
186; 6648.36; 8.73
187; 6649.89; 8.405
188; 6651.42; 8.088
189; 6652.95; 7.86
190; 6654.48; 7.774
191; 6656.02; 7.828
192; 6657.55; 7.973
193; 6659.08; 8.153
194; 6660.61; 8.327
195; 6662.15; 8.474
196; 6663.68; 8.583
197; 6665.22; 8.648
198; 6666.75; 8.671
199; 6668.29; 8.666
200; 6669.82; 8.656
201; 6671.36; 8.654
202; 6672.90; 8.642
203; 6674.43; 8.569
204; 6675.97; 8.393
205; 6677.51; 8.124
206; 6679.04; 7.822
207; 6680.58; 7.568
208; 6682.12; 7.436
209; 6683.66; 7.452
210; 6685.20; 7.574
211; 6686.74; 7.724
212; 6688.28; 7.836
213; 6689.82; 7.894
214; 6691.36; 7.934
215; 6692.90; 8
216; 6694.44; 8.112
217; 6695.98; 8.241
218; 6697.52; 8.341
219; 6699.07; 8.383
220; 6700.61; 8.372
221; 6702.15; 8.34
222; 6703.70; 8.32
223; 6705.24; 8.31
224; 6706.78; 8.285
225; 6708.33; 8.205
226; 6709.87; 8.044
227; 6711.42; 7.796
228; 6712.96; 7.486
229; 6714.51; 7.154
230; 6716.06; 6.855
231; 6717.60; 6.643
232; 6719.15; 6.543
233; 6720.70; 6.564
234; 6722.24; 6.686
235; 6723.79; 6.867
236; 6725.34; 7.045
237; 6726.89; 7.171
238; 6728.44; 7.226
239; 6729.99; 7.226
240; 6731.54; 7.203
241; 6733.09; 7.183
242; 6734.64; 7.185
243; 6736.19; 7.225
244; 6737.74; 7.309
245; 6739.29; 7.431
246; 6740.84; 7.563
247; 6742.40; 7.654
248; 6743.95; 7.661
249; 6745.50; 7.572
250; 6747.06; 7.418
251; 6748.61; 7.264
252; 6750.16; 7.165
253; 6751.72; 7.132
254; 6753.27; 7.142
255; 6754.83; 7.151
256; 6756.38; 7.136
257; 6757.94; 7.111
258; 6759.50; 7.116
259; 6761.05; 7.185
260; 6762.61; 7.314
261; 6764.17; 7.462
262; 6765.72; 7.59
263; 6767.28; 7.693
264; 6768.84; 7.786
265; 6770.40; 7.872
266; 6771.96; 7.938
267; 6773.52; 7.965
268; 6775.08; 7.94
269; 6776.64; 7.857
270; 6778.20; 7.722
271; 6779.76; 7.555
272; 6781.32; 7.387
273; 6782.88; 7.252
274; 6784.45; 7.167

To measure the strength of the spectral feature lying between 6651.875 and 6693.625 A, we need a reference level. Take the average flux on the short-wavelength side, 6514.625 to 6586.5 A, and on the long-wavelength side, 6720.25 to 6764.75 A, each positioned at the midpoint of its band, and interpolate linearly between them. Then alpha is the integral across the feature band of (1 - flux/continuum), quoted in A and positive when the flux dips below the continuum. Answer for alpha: 2.8 A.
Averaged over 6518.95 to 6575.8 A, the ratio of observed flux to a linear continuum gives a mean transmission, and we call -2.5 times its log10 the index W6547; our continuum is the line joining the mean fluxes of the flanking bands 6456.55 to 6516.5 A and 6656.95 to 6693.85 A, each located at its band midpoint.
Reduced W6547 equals -0.18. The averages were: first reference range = 10.4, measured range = 11.4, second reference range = 8.16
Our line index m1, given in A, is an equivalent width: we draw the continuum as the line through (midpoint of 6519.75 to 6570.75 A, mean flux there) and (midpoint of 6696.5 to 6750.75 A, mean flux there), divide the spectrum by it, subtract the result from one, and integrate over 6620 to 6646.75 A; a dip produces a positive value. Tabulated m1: -0.5 A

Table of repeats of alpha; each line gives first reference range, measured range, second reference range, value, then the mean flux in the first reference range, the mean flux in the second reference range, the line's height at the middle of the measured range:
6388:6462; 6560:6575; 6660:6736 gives -4.7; 9.14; 7.82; 8.45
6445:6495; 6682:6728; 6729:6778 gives 1.4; 10.1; 7.44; 7.89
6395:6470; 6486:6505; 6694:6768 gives -2.5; 9.34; 7.46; 8.94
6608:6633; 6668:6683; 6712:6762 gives 0.8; 10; 7.17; 8.67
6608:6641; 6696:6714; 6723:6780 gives 0.4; 9.99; 7.4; 8.35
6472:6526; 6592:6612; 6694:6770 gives -2.4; 10.7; 7.47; 9.26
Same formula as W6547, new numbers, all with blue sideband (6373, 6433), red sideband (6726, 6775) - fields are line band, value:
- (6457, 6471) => -0.194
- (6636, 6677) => -0.132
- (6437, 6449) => -0.122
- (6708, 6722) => 0.045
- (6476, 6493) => -0.249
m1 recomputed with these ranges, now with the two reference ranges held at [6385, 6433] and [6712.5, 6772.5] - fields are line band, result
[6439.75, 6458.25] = -2.5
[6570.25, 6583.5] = -4.6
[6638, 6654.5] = -2.6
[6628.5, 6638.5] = -2.9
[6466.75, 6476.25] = -2.1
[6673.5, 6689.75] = -0.7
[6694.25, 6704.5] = -1.2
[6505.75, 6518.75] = -4.5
